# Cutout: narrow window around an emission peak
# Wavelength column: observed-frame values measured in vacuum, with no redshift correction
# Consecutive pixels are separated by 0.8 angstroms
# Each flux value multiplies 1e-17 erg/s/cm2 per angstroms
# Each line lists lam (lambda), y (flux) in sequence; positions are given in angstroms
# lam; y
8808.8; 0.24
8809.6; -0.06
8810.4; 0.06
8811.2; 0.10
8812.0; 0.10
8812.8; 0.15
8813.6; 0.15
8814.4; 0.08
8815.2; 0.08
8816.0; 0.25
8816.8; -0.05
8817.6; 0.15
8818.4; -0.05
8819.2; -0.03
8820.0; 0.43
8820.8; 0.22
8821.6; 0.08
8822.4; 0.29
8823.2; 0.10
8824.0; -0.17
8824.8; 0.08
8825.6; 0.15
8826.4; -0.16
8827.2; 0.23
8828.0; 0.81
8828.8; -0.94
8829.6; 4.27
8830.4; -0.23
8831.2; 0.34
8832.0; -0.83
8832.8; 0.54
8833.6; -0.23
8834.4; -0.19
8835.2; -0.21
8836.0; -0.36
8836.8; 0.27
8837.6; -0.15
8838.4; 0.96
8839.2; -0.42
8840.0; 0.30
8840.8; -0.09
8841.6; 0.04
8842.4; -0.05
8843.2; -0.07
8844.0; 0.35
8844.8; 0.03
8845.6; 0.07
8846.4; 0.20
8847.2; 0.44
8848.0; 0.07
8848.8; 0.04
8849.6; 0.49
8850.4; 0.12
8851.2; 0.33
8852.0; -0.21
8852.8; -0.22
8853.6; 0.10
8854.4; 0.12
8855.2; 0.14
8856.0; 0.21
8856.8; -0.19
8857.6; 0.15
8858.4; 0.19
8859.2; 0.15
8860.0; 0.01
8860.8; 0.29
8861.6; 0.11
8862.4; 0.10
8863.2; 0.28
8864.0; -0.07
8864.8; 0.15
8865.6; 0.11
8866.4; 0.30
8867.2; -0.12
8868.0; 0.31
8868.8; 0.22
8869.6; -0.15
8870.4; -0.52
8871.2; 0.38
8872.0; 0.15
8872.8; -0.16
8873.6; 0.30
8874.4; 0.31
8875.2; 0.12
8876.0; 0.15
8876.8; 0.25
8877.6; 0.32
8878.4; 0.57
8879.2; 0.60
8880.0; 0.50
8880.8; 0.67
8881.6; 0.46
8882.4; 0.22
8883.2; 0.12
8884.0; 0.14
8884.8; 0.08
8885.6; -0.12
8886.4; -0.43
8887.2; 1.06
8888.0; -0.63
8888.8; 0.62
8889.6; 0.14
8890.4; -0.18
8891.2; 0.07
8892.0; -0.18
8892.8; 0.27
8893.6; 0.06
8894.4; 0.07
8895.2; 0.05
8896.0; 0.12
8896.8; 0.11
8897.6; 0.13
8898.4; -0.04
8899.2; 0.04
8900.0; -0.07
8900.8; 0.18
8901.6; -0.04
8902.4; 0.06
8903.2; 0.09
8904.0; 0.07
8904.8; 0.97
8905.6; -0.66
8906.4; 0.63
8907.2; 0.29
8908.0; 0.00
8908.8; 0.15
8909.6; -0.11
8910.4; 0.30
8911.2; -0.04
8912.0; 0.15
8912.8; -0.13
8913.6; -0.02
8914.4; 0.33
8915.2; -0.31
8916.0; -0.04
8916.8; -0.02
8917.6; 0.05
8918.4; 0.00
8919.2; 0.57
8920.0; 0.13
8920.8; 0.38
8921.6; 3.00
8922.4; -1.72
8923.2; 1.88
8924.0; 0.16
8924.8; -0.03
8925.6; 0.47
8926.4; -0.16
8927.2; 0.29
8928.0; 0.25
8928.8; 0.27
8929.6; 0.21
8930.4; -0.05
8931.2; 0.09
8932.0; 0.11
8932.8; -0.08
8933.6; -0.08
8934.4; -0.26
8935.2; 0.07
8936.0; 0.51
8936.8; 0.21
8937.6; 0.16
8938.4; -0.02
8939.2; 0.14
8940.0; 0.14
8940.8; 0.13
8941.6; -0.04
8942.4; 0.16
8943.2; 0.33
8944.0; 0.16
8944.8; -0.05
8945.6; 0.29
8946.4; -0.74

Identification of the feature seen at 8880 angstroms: H-gamma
